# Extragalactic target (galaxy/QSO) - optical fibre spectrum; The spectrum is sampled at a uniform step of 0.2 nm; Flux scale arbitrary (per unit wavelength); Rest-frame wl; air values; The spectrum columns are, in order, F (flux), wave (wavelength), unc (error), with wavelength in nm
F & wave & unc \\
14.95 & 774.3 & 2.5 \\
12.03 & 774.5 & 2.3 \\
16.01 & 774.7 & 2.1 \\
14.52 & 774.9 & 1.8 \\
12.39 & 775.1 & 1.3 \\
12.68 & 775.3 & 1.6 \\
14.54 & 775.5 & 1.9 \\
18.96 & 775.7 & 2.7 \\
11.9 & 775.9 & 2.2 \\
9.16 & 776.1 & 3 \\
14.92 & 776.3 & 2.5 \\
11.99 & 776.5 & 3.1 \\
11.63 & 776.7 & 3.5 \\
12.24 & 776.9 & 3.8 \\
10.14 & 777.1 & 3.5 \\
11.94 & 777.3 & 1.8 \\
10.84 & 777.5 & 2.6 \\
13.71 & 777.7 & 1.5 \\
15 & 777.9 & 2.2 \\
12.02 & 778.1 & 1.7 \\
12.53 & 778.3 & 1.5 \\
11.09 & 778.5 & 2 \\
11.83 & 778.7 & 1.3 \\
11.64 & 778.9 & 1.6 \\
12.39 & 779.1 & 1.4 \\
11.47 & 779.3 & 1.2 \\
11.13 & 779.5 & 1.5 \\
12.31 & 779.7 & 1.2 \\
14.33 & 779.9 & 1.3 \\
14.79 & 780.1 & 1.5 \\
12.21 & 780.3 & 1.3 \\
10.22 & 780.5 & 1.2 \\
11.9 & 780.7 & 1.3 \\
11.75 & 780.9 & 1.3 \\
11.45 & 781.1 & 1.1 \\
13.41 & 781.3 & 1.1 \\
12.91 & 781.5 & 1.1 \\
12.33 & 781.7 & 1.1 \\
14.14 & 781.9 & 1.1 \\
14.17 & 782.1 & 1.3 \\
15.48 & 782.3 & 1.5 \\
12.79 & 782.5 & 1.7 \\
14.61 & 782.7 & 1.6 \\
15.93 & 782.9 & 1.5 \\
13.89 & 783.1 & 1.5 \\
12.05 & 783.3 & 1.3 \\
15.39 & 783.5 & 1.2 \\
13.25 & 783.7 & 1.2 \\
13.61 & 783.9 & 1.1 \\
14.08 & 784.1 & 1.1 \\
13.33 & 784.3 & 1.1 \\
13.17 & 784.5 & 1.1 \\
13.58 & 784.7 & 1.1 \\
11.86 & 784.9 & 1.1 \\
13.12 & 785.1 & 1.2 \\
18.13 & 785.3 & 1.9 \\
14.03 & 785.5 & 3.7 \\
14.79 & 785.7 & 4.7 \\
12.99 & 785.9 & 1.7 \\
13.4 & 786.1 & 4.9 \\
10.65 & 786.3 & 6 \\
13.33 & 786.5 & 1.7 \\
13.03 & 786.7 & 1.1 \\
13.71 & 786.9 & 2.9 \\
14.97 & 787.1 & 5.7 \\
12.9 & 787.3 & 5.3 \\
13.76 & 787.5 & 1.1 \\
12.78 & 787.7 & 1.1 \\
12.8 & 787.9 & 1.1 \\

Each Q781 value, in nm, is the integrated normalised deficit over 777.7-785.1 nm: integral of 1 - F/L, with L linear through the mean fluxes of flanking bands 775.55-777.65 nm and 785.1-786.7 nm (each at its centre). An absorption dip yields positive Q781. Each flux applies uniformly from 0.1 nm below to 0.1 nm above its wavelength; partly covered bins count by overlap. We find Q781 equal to 0.079 nm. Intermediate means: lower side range 12.5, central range 13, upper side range 13.8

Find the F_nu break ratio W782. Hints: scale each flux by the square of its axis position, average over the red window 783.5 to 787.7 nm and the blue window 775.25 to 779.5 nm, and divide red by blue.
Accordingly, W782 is 1.1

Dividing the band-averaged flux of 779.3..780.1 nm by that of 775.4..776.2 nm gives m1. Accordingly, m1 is 0.93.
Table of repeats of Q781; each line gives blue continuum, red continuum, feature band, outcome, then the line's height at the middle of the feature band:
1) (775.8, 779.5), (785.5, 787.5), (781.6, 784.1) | -0.23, 12.8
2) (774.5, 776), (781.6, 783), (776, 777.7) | 0.30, 14.3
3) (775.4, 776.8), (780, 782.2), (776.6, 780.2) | 0.20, 13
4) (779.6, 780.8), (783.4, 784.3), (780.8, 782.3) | 0.01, 13.1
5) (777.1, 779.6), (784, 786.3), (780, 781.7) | 0.04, 12.7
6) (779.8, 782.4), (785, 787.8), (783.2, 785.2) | 0.01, 13.4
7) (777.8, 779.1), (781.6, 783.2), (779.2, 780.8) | 0.09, 13.1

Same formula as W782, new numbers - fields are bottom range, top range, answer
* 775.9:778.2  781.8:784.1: 1.18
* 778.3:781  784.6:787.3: 1.15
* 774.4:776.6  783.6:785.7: 1.05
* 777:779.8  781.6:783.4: 1.17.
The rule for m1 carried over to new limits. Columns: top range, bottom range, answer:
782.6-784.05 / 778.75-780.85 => 1.15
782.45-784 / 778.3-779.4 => 1.19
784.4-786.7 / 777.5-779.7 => 1.11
